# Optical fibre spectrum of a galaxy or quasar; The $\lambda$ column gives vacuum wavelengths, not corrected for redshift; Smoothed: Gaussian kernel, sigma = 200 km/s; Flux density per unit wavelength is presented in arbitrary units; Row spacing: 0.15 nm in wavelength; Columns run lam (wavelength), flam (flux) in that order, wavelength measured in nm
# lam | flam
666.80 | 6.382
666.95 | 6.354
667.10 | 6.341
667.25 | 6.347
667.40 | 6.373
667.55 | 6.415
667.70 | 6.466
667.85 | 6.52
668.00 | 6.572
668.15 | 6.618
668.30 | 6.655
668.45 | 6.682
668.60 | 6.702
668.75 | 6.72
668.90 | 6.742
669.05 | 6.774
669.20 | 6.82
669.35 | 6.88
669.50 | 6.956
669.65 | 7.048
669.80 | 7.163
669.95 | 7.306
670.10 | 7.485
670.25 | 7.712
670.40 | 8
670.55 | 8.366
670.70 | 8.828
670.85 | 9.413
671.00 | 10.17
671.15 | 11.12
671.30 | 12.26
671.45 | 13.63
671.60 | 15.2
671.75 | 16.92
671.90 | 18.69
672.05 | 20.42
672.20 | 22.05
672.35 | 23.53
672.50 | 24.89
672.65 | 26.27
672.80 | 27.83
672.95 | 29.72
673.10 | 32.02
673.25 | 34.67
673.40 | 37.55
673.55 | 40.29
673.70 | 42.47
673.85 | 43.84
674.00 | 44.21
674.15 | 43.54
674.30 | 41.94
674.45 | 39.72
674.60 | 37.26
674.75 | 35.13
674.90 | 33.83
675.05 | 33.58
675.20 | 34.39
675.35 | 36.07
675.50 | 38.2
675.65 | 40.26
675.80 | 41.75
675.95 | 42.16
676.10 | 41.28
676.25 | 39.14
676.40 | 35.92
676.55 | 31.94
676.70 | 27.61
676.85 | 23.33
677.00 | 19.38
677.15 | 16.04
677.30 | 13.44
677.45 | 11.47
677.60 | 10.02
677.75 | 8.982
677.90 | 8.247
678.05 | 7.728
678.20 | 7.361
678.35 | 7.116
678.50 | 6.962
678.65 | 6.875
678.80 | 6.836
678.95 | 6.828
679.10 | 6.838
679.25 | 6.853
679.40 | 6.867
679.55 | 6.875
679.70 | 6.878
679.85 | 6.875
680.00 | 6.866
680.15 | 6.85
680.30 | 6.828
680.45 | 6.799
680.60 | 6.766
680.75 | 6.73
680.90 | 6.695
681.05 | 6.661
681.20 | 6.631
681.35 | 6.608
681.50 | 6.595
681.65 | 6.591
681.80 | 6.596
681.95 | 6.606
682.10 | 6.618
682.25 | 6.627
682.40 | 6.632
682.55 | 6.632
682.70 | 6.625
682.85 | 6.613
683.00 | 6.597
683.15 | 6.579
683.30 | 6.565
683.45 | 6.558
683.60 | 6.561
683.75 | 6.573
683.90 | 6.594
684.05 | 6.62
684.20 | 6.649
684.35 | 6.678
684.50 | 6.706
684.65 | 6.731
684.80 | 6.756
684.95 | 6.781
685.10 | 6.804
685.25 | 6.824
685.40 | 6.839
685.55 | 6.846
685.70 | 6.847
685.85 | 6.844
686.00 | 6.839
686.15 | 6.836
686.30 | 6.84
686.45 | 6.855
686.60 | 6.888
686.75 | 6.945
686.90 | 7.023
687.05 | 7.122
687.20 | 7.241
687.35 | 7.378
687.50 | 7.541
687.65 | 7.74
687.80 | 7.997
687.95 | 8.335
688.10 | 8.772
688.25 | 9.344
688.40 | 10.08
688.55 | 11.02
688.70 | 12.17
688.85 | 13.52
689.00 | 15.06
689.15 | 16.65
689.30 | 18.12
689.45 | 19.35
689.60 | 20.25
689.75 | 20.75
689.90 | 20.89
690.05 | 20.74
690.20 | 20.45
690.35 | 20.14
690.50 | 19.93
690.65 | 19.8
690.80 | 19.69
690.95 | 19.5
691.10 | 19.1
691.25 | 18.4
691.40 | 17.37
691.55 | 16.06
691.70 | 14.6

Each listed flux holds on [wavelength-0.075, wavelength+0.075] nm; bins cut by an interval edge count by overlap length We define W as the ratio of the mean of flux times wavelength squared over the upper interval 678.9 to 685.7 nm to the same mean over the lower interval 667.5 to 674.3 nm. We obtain 0.4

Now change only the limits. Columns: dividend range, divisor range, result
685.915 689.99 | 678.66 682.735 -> 1.68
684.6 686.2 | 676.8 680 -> 0.74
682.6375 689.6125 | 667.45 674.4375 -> 0.50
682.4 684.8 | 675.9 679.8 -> 0.43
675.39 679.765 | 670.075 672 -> 1.63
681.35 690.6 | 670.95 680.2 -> 0.42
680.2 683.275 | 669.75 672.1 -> 0.60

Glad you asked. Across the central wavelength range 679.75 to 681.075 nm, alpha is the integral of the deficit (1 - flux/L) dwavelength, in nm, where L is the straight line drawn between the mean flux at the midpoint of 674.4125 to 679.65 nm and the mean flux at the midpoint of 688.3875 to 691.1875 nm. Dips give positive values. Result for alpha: 0.89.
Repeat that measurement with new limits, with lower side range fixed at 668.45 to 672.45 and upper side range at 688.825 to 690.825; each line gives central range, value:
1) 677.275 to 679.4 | 0.91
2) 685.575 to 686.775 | 0.73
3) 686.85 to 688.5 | 0.91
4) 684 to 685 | 0.60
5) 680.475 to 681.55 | 0.61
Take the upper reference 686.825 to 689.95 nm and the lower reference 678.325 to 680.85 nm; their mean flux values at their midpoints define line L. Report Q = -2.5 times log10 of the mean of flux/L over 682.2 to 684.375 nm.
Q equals 0.34 mag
